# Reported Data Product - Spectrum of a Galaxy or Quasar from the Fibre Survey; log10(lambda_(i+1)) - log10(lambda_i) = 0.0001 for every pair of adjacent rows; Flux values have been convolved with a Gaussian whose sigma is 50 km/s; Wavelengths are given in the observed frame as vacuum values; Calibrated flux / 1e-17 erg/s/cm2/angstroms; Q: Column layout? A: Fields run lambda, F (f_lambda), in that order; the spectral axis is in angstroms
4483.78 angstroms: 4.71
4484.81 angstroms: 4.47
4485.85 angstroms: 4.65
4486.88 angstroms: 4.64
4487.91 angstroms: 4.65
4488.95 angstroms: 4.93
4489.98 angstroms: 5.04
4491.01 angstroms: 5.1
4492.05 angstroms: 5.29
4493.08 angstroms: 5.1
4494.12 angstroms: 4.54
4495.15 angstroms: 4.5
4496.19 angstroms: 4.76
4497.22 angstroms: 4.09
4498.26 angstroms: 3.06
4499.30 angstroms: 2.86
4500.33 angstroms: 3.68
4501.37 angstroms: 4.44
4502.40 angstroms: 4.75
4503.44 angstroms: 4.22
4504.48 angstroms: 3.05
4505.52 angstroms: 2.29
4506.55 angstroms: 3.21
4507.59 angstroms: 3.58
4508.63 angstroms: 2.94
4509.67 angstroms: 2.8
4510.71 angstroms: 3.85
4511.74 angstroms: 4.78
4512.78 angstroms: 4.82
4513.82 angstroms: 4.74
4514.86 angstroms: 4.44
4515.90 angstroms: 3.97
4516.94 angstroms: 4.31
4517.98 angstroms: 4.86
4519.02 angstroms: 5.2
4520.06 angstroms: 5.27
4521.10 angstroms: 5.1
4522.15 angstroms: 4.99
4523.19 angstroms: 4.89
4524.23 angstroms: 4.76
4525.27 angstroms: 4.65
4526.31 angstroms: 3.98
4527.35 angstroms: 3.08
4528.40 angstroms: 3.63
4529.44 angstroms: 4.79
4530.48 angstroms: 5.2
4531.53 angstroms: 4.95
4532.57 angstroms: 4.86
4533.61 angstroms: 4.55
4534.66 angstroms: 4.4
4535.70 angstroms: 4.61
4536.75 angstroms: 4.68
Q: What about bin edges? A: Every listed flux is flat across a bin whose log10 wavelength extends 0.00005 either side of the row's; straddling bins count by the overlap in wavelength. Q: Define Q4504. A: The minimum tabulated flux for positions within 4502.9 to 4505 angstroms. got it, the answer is 3.05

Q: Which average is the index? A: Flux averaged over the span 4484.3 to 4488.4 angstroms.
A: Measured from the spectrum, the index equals 4.6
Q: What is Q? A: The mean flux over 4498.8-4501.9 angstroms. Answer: 3.68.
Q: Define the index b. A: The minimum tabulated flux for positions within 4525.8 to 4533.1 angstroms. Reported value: 3.08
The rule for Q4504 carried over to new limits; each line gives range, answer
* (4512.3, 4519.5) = 3.97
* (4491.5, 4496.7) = 4.5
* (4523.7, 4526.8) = 3.98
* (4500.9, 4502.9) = 4.44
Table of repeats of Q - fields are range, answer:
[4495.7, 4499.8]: 3.69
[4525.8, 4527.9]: 3.52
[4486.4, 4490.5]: 4.82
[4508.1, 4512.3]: 3.61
